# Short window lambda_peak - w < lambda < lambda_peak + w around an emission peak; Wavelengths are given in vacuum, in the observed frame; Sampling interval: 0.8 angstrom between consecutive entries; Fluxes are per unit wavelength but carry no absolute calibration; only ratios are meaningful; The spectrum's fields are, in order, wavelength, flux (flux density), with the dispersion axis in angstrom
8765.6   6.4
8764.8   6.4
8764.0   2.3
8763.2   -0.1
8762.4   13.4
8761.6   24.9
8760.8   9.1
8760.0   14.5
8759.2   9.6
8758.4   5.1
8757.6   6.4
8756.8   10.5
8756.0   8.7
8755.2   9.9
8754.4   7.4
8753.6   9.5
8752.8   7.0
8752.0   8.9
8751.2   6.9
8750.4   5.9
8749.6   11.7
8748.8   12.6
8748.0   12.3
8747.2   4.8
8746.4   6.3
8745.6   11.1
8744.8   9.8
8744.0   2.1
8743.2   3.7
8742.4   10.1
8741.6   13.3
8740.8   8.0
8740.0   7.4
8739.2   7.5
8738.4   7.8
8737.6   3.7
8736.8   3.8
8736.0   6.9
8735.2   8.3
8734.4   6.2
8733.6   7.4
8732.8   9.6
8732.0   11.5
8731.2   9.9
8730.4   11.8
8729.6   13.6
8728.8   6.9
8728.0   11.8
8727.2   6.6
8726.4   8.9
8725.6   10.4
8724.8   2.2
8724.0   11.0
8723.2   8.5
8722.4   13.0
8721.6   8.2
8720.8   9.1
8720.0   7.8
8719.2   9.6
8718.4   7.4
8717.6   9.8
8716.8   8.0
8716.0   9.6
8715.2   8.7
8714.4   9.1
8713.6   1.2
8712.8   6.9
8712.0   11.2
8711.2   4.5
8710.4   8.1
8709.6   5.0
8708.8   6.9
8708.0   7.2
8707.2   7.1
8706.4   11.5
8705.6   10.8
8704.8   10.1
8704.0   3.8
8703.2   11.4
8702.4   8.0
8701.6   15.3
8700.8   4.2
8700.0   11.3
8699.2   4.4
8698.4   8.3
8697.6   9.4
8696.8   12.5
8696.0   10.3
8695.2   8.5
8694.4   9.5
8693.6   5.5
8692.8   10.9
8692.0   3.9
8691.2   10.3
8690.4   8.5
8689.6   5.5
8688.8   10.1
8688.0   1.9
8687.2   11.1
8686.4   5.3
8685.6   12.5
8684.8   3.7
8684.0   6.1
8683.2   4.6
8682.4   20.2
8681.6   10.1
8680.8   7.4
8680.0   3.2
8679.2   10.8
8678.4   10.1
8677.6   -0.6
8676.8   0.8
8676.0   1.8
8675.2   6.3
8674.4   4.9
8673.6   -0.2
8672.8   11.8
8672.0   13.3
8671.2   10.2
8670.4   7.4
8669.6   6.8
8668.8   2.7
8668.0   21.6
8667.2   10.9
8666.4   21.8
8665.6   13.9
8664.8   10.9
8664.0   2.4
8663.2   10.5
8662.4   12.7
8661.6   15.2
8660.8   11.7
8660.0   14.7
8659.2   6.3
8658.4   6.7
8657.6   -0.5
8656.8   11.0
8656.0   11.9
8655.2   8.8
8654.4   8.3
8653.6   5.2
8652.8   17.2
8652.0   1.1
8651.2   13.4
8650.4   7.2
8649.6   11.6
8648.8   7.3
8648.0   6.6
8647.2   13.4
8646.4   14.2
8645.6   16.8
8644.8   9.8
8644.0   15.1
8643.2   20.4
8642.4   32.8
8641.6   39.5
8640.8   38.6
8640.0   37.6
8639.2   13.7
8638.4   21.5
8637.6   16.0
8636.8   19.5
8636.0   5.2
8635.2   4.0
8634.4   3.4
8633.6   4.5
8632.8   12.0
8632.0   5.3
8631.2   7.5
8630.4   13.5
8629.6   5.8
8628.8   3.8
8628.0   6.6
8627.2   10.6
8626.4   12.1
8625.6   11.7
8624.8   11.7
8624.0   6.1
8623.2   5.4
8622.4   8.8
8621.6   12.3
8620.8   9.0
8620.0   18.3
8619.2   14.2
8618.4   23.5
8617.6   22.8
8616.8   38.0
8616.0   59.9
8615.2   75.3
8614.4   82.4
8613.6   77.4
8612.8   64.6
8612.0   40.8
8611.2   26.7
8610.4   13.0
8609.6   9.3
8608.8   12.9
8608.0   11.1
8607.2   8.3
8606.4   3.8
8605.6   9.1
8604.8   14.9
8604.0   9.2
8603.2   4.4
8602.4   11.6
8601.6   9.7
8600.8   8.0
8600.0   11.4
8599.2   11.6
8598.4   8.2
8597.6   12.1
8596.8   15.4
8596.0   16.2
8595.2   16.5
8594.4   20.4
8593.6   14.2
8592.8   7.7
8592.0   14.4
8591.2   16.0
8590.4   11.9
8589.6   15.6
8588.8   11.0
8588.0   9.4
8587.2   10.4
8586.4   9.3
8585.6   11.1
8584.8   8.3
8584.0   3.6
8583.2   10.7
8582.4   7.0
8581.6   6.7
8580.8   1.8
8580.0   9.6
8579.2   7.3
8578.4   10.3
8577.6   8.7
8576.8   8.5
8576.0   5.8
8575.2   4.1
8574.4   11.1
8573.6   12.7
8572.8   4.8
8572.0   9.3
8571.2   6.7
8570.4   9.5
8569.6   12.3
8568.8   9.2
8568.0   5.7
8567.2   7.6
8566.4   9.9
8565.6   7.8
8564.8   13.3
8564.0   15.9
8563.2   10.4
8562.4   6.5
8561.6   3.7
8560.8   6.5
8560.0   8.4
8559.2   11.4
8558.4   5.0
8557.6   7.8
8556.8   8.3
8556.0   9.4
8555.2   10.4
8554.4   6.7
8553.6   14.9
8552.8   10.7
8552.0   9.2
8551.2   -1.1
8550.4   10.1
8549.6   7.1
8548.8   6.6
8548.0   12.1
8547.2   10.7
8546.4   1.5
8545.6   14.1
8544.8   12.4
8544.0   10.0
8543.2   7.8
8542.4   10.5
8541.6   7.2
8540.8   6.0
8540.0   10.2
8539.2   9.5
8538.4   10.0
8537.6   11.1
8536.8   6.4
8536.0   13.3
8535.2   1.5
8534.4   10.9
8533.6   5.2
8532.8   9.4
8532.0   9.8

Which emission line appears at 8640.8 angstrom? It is [N II] 6583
